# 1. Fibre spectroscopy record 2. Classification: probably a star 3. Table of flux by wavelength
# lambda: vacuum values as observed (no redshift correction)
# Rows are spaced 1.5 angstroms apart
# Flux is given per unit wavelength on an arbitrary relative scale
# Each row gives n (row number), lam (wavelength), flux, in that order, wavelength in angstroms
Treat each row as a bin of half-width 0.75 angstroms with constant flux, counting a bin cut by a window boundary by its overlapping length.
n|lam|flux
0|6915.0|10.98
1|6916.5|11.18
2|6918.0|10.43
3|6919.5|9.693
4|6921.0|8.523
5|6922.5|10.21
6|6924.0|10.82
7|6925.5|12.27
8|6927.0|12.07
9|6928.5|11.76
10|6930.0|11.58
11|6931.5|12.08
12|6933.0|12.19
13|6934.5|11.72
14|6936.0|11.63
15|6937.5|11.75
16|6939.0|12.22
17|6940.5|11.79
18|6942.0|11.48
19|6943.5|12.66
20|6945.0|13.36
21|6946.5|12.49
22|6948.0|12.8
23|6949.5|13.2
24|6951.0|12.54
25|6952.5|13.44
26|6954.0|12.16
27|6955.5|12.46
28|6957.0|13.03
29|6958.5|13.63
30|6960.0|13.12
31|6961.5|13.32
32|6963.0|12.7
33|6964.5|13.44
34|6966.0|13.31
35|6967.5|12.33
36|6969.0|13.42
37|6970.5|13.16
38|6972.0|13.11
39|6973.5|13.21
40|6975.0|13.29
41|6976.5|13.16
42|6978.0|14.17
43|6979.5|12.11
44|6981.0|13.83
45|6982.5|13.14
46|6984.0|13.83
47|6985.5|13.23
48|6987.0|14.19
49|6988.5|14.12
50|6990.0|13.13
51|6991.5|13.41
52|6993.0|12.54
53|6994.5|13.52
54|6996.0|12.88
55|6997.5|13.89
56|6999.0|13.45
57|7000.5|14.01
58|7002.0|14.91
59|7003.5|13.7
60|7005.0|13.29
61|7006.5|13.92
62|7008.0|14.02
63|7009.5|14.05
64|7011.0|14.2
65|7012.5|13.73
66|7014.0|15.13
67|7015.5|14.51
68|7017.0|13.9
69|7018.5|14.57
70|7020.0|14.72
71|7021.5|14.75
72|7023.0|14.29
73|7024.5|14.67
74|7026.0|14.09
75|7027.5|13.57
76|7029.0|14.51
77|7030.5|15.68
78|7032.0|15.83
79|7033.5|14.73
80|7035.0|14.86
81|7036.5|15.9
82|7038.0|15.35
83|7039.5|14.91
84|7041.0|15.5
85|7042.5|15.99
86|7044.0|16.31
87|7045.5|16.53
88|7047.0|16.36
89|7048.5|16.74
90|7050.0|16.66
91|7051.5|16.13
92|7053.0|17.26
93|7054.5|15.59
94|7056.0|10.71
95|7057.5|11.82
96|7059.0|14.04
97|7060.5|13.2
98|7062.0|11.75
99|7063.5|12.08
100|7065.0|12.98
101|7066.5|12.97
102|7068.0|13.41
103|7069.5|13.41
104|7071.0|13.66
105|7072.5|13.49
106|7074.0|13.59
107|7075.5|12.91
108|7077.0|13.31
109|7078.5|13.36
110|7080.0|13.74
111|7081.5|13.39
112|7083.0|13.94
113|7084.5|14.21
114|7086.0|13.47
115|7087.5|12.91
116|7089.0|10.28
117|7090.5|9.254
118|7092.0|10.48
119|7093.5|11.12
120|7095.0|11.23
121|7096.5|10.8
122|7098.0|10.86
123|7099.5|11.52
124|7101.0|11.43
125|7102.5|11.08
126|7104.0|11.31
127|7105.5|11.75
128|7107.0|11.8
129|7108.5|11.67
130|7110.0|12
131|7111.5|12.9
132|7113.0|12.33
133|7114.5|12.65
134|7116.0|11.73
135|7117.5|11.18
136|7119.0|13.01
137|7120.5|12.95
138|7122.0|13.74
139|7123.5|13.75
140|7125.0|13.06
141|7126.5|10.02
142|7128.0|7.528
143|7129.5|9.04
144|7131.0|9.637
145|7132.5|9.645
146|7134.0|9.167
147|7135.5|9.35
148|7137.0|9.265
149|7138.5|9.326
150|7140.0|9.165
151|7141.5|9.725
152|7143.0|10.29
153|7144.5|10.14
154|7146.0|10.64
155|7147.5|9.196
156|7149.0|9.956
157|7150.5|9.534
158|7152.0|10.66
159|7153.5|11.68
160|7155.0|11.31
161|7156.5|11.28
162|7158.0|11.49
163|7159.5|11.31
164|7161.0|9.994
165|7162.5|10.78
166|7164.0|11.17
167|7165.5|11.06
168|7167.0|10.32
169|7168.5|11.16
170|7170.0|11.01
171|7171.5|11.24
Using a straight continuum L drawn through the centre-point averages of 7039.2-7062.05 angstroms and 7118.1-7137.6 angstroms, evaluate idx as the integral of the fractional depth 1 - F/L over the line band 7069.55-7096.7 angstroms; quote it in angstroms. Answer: 1.49 angstroms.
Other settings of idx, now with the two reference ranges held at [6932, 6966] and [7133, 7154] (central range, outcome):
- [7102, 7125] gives -4.6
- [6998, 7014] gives -3.0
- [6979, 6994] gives -1.6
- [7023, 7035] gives -3.4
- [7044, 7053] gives -4.3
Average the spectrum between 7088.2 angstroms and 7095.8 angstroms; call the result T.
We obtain 10.5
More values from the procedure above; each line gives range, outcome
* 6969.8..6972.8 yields 13.1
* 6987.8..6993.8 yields 13.3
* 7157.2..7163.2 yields 10.9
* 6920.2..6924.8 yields 9.88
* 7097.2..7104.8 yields 11.2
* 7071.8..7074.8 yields 13.5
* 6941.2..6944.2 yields 12.1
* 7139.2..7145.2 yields 9.82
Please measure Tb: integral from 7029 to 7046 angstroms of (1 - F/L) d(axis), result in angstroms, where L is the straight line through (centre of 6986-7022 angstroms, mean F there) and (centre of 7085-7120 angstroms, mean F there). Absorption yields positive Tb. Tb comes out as -3.10 angstroms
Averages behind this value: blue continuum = 13.9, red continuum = 11.6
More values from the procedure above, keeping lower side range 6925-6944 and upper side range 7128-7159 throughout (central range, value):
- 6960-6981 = -2.8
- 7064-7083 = -4.9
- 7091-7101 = -0.6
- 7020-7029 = -2.6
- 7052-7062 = -2.7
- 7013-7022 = -2.8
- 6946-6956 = -0.8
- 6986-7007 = -4.2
